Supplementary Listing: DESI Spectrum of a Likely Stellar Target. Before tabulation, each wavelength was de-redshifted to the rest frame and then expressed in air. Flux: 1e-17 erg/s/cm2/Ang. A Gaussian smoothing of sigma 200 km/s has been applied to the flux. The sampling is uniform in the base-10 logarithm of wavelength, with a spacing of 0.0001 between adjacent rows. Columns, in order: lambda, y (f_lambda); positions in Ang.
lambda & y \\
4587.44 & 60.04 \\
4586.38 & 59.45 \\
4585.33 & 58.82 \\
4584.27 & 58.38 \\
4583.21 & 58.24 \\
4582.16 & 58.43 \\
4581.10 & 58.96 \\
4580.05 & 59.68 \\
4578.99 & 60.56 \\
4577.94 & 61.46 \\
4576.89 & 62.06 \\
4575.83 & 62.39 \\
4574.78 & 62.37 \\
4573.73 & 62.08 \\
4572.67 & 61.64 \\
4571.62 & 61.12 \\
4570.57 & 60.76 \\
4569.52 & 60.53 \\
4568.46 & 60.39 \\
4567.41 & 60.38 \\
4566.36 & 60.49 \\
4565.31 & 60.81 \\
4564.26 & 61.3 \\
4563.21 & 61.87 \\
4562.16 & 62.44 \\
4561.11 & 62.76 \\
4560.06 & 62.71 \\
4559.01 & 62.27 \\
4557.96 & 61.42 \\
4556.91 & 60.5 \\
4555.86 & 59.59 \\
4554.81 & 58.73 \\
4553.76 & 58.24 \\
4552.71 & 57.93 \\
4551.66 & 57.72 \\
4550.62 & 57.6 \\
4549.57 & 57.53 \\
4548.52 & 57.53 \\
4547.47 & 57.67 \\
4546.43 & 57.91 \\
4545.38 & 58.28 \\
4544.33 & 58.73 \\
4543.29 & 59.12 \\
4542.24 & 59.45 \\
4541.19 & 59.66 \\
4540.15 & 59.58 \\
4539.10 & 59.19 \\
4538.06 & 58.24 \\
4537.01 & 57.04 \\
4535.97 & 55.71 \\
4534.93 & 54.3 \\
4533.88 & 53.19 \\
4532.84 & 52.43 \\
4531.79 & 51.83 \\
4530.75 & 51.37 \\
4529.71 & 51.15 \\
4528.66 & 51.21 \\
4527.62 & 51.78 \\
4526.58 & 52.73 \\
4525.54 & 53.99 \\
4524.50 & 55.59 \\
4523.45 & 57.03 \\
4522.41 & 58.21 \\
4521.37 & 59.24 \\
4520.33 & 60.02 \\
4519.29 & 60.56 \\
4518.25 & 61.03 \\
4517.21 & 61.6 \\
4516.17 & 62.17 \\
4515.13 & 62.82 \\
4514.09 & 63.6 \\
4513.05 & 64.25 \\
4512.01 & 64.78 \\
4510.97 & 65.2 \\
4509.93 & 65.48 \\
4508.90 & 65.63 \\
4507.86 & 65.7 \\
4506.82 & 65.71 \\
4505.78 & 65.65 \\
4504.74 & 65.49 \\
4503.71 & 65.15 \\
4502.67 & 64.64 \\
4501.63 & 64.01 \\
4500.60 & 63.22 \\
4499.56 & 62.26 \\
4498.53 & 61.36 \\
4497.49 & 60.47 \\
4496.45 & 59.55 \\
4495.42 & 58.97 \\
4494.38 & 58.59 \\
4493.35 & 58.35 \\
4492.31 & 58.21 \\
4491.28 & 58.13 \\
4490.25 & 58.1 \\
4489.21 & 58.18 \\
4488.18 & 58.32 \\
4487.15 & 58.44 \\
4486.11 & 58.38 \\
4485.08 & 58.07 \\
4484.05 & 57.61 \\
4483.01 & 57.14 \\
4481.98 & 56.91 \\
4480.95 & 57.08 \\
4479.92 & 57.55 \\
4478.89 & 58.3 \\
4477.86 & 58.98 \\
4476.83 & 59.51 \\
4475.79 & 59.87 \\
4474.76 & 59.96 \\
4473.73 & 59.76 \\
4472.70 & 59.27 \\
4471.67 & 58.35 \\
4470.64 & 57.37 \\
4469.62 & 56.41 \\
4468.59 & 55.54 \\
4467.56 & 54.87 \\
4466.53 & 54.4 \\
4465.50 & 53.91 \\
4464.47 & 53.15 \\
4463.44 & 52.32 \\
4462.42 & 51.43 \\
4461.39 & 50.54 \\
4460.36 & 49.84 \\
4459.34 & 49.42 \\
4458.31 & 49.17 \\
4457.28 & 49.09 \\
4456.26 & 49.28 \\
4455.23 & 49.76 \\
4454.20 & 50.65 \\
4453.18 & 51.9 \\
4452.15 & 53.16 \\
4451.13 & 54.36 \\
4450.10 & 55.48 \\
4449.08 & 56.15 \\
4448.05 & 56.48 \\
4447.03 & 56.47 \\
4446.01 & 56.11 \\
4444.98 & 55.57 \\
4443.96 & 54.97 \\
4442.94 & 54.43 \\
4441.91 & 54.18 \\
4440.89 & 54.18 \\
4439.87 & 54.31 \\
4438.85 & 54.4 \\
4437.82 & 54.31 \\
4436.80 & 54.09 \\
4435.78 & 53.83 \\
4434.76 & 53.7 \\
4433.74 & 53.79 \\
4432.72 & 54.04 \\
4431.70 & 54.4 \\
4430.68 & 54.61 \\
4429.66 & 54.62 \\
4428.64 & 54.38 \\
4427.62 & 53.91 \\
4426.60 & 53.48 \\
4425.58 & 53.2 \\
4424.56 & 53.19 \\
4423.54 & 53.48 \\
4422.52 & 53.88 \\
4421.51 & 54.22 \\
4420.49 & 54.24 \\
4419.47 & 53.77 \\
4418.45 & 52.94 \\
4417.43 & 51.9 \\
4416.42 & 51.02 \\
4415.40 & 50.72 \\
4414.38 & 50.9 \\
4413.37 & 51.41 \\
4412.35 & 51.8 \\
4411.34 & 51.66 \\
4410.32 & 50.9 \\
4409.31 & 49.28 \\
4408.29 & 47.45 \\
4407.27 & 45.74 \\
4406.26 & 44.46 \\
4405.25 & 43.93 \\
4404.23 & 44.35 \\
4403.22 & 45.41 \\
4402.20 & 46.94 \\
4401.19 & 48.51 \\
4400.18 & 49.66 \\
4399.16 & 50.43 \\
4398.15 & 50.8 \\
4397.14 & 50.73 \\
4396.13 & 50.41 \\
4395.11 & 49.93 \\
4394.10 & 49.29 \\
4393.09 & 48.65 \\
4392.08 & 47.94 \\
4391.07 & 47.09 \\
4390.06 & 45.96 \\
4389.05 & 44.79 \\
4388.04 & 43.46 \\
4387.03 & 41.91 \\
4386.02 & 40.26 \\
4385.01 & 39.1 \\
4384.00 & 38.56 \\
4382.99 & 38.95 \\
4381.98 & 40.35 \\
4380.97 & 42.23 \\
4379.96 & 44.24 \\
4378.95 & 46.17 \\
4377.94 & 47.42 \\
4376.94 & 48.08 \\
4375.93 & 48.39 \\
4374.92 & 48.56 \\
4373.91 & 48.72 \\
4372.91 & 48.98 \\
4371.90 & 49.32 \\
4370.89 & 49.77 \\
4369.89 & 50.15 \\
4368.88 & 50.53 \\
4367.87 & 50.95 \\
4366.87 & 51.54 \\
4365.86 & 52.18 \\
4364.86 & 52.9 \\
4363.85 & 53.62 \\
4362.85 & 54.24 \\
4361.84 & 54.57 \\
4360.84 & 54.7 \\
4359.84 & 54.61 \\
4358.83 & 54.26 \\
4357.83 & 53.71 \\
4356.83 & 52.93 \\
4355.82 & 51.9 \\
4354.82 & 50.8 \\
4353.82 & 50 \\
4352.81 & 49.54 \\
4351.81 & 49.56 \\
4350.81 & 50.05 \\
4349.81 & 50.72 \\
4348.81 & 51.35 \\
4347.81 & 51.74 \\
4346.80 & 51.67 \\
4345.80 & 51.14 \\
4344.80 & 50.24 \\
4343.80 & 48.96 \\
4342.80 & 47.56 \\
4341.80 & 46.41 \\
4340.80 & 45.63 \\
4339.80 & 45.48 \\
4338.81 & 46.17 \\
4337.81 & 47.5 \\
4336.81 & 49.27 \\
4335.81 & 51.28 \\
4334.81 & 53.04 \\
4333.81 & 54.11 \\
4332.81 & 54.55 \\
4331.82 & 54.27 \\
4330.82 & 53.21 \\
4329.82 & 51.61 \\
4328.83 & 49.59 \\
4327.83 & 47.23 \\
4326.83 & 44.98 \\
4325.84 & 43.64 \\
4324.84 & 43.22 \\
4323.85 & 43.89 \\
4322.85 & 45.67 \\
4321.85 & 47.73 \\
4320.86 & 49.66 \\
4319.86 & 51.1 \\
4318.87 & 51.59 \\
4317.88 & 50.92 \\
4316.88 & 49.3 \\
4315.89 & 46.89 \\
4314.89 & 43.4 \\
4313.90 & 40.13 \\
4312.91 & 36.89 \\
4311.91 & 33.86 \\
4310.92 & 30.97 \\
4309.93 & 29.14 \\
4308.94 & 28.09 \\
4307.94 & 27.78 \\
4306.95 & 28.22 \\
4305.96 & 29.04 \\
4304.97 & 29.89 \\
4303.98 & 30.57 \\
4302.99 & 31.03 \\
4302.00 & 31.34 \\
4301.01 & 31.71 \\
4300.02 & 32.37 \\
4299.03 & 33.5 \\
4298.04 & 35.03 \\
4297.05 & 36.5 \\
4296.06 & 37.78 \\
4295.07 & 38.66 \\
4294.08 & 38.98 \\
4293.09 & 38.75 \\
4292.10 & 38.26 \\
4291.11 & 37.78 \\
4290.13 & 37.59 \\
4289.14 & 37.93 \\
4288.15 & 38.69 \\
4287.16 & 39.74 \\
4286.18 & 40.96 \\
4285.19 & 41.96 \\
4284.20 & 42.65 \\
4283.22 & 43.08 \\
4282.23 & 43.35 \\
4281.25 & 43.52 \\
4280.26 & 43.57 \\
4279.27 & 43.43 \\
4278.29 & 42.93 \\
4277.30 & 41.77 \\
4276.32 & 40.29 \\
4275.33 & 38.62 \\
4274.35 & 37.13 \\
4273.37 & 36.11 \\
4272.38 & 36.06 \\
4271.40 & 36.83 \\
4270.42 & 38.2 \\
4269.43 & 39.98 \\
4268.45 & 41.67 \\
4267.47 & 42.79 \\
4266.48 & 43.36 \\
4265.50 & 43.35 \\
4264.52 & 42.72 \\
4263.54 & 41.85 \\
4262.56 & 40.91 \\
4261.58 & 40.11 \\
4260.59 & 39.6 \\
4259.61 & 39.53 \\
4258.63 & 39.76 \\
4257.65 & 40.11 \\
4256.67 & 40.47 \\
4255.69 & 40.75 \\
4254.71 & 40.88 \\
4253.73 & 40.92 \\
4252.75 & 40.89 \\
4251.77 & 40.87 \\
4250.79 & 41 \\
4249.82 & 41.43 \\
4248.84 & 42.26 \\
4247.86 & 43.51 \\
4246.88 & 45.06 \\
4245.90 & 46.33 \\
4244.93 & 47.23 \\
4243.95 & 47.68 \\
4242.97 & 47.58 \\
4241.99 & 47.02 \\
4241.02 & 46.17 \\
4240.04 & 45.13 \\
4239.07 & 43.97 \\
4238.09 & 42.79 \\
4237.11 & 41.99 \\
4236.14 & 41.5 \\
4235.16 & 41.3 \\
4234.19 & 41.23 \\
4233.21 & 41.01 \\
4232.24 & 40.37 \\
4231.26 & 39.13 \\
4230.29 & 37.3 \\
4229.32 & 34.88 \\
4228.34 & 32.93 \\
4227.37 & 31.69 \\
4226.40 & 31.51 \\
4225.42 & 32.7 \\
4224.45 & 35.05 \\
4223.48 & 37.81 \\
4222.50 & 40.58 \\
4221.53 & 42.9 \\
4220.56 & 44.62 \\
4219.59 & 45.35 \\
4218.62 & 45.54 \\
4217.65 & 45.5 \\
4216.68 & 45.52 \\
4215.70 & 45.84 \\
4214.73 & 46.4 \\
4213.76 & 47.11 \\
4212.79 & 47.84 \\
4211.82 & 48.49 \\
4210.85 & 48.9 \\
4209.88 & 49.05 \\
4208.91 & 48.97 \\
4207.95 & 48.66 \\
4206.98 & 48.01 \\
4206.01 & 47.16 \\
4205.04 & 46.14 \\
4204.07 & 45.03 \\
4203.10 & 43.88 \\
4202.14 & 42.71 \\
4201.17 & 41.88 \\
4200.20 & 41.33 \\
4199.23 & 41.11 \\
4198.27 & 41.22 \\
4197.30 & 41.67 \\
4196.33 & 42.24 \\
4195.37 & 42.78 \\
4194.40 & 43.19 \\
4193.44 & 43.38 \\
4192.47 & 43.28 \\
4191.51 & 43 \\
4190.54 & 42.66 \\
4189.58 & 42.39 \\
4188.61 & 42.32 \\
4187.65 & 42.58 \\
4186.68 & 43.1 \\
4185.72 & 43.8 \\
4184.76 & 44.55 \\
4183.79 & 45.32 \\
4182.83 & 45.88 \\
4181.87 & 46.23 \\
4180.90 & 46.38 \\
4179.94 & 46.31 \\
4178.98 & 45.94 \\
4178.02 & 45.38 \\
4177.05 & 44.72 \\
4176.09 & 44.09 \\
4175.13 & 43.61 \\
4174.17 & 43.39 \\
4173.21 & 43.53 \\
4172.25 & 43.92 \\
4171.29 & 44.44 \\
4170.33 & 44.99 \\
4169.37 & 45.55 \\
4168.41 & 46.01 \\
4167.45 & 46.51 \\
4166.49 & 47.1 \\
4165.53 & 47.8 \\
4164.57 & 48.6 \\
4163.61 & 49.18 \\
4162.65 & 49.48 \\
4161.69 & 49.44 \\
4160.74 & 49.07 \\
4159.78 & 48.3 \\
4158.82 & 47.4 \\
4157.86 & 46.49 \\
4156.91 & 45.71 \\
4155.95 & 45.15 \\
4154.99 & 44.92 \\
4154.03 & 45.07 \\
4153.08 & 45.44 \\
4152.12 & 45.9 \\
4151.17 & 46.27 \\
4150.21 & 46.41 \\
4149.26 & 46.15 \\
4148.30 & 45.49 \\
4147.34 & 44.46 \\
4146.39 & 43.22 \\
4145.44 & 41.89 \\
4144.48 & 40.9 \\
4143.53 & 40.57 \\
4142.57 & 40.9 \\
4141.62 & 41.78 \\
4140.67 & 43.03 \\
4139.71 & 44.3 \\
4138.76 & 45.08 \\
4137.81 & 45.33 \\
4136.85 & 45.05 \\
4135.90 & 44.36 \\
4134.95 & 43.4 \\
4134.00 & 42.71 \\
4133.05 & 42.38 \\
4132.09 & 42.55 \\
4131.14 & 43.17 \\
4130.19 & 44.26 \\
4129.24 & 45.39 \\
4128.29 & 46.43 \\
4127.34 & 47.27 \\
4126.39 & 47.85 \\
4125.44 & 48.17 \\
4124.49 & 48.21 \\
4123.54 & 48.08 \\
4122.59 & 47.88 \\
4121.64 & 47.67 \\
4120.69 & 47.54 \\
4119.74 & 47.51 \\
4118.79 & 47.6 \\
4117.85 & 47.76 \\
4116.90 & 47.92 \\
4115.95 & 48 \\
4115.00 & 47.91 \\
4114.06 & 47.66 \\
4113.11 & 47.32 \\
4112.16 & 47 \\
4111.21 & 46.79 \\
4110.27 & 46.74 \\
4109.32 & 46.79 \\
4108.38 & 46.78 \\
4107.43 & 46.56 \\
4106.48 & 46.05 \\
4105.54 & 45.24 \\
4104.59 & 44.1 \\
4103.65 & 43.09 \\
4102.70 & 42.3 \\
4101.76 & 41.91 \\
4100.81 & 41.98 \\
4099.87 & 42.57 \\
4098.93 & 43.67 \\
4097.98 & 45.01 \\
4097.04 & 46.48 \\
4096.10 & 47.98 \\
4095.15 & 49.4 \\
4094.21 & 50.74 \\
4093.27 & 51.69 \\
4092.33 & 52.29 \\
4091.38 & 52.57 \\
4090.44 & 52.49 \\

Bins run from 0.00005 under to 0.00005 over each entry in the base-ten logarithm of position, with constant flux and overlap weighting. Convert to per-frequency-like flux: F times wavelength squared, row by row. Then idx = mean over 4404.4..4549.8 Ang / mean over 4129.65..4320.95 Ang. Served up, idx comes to 1.50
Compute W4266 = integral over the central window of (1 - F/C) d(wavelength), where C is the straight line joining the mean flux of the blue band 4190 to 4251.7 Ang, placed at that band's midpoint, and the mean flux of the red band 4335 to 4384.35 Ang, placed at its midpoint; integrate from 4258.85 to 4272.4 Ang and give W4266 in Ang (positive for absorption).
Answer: 1.3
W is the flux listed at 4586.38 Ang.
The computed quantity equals 59.45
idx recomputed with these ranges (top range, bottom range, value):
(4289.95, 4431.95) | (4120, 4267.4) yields 1.15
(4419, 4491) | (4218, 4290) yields 1.47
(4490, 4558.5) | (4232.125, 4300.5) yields 1.63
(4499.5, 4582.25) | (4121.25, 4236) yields 1.60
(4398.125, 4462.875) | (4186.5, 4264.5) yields 1.34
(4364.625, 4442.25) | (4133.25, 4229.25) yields 1.25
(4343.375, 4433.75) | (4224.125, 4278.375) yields 1.30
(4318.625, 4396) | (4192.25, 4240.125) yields 1.22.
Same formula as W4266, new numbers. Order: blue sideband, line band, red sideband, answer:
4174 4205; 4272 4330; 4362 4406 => 7.9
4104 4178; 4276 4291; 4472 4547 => 2.8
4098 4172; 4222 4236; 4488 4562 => 3.4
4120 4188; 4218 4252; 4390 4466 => 4.2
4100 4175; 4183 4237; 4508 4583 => 6.0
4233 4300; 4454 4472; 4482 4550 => 0.9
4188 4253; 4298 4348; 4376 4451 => 3.9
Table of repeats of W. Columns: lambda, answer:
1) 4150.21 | 46.41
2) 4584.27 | 58.38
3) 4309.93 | 29.14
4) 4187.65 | 42.58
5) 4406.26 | 44.46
